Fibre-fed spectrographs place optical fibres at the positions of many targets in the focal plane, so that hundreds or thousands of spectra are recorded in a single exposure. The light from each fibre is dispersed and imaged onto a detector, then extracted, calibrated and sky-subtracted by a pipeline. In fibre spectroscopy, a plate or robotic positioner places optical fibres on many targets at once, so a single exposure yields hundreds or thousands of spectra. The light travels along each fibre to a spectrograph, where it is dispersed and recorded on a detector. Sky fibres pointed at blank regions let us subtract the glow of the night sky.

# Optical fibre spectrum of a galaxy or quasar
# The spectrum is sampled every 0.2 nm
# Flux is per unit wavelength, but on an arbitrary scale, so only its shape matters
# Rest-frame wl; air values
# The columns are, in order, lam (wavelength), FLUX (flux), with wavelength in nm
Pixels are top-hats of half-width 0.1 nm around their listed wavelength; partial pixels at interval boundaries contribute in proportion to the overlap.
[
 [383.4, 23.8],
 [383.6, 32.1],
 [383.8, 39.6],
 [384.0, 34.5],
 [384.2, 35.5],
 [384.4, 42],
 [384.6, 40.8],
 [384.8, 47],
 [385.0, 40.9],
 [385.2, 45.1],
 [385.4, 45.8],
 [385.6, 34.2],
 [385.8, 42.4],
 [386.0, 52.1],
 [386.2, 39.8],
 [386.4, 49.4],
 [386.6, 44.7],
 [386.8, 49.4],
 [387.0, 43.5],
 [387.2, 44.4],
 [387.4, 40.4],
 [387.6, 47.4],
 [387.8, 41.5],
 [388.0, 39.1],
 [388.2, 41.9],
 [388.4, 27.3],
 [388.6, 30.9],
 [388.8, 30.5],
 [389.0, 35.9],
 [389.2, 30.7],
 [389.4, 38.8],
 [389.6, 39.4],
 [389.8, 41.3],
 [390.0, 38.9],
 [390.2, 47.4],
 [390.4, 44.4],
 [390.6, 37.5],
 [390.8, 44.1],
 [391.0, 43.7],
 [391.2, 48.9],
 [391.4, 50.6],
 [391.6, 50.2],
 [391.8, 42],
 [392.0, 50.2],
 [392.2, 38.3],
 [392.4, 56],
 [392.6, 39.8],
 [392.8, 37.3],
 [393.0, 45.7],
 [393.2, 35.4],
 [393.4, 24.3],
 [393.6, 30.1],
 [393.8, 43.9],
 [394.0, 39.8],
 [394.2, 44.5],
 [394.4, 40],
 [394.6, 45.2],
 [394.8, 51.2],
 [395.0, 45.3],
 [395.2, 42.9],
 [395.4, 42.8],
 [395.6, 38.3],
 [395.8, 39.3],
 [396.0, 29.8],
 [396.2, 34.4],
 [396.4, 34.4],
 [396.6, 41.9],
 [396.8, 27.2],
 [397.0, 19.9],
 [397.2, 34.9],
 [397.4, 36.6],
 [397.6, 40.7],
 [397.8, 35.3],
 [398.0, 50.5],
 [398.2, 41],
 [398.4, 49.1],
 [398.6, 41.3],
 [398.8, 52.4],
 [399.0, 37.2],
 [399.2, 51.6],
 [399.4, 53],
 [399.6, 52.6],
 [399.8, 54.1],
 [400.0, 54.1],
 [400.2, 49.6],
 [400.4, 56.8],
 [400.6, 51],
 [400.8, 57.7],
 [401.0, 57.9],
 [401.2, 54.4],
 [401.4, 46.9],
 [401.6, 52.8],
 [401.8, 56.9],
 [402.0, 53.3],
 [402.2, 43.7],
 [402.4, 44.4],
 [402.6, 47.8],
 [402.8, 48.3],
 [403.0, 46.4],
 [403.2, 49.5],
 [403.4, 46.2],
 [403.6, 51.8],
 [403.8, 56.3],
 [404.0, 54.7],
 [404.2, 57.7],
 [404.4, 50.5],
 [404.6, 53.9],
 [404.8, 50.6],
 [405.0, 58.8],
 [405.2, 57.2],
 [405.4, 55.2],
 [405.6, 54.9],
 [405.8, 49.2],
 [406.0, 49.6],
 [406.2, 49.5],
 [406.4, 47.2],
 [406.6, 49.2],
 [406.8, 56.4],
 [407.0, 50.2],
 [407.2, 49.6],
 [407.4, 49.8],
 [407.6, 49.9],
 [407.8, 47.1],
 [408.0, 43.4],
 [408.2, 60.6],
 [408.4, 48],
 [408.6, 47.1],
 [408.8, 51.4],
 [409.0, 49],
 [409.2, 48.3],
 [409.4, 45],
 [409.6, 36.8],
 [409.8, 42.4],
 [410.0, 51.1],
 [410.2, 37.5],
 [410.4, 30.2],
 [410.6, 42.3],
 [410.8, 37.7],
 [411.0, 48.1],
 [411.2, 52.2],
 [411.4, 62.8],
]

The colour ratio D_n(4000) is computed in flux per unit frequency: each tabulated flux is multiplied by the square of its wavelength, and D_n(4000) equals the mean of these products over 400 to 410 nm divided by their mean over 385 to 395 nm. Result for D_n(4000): 1.31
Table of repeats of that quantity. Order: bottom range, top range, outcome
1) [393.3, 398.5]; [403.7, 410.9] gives 1.35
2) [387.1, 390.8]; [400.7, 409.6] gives 1.42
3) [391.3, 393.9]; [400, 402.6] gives 1.30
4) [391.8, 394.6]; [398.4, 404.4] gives 1.31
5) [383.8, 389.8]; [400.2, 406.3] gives 1.40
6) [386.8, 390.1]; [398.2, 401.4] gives 1.40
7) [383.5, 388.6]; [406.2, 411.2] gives 1.26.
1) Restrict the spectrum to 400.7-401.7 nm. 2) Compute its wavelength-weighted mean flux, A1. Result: 53.9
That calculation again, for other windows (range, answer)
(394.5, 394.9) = 48.2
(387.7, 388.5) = 37.5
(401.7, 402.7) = 49.2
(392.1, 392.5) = 47.1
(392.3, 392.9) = 44.4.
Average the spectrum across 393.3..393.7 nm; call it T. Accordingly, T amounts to 27.2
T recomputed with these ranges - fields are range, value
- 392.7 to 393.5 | 35.7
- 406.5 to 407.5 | 51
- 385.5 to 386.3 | 42.1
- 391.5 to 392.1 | 47.5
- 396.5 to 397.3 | 31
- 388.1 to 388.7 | 33.4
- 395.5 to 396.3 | 35.5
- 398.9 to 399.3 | 44.4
